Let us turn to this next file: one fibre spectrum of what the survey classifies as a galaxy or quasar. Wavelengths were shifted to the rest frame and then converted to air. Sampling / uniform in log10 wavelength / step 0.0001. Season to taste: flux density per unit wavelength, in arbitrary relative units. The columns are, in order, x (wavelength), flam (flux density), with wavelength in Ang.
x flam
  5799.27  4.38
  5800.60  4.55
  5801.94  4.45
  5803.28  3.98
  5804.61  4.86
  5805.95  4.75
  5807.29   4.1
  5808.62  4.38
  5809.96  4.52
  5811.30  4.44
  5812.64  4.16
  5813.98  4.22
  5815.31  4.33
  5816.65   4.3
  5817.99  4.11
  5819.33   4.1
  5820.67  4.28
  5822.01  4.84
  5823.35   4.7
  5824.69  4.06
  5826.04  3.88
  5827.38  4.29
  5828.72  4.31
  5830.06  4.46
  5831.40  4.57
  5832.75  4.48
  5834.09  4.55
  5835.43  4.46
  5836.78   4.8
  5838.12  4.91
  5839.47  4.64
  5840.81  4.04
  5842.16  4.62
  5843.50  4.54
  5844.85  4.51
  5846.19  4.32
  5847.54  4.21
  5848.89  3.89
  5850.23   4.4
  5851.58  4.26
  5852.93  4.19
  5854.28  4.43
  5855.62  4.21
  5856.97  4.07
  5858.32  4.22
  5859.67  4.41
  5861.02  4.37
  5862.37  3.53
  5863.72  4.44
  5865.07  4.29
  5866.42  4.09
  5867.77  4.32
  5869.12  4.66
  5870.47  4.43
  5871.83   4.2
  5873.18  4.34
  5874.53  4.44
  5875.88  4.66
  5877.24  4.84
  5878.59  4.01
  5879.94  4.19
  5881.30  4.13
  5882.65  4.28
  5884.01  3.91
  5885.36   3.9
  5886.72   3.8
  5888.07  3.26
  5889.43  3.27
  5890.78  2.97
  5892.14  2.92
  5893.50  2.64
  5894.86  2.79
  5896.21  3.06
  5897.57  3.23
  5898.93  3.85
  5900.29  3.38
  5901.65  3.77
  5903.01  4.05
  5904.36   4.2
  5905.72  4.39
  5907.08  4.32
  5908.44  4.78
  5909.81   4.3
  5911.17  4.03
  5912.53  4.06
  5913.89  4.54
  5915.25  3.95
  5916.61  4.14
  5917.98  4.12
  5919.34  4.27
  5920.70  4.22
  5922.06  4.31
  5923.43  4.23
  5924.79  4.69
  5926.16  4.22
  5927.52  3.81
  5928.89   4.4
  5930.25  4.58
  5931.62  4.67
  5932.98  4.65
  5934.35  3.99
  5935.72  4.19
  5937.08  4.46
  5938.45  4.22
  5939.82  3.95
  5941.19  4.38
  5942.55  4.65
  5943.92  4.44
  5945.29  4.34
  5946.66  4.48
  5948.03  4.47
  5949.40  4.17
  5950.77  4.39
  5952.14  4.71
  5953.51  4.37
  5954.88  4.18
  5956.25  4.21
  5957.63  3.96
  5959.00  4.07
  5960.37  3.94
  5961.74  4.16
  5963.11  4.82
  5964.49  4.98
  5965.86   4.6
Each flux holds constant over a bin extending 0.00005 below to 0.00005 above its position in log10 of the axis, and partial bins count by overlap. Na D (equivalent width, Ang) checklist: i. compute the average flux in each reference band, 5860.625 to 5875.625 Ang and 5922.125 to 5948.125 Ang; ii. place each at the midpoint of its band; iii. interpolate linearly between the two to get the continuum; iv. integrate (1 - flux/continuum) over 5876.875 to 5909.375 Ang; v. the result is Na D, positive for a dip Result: 4.3 Ang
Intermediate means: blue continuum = 4.29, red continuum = 4.35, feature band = 3.74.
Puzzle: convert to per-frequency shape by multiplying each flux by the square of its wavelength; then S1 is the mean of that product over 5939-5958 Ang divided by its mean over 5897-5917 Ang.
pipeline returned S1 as 1.08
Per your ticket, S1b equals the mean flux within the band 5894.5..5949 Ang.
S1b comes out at 4.17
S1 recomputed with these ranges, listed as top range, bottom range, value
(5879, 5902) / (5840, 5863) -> 0.83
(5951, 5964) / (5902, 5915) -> 1.02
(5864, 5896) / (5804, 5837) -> 0.91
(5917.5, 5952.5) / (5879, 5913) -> 1.18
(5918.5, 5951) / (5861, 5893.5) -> 1.10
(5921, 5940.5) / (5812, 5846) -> 1.01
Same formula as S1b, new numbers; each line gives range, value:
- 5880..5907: 3.6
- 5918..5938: 4.33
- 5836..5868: 4.32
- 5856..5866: 4.19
